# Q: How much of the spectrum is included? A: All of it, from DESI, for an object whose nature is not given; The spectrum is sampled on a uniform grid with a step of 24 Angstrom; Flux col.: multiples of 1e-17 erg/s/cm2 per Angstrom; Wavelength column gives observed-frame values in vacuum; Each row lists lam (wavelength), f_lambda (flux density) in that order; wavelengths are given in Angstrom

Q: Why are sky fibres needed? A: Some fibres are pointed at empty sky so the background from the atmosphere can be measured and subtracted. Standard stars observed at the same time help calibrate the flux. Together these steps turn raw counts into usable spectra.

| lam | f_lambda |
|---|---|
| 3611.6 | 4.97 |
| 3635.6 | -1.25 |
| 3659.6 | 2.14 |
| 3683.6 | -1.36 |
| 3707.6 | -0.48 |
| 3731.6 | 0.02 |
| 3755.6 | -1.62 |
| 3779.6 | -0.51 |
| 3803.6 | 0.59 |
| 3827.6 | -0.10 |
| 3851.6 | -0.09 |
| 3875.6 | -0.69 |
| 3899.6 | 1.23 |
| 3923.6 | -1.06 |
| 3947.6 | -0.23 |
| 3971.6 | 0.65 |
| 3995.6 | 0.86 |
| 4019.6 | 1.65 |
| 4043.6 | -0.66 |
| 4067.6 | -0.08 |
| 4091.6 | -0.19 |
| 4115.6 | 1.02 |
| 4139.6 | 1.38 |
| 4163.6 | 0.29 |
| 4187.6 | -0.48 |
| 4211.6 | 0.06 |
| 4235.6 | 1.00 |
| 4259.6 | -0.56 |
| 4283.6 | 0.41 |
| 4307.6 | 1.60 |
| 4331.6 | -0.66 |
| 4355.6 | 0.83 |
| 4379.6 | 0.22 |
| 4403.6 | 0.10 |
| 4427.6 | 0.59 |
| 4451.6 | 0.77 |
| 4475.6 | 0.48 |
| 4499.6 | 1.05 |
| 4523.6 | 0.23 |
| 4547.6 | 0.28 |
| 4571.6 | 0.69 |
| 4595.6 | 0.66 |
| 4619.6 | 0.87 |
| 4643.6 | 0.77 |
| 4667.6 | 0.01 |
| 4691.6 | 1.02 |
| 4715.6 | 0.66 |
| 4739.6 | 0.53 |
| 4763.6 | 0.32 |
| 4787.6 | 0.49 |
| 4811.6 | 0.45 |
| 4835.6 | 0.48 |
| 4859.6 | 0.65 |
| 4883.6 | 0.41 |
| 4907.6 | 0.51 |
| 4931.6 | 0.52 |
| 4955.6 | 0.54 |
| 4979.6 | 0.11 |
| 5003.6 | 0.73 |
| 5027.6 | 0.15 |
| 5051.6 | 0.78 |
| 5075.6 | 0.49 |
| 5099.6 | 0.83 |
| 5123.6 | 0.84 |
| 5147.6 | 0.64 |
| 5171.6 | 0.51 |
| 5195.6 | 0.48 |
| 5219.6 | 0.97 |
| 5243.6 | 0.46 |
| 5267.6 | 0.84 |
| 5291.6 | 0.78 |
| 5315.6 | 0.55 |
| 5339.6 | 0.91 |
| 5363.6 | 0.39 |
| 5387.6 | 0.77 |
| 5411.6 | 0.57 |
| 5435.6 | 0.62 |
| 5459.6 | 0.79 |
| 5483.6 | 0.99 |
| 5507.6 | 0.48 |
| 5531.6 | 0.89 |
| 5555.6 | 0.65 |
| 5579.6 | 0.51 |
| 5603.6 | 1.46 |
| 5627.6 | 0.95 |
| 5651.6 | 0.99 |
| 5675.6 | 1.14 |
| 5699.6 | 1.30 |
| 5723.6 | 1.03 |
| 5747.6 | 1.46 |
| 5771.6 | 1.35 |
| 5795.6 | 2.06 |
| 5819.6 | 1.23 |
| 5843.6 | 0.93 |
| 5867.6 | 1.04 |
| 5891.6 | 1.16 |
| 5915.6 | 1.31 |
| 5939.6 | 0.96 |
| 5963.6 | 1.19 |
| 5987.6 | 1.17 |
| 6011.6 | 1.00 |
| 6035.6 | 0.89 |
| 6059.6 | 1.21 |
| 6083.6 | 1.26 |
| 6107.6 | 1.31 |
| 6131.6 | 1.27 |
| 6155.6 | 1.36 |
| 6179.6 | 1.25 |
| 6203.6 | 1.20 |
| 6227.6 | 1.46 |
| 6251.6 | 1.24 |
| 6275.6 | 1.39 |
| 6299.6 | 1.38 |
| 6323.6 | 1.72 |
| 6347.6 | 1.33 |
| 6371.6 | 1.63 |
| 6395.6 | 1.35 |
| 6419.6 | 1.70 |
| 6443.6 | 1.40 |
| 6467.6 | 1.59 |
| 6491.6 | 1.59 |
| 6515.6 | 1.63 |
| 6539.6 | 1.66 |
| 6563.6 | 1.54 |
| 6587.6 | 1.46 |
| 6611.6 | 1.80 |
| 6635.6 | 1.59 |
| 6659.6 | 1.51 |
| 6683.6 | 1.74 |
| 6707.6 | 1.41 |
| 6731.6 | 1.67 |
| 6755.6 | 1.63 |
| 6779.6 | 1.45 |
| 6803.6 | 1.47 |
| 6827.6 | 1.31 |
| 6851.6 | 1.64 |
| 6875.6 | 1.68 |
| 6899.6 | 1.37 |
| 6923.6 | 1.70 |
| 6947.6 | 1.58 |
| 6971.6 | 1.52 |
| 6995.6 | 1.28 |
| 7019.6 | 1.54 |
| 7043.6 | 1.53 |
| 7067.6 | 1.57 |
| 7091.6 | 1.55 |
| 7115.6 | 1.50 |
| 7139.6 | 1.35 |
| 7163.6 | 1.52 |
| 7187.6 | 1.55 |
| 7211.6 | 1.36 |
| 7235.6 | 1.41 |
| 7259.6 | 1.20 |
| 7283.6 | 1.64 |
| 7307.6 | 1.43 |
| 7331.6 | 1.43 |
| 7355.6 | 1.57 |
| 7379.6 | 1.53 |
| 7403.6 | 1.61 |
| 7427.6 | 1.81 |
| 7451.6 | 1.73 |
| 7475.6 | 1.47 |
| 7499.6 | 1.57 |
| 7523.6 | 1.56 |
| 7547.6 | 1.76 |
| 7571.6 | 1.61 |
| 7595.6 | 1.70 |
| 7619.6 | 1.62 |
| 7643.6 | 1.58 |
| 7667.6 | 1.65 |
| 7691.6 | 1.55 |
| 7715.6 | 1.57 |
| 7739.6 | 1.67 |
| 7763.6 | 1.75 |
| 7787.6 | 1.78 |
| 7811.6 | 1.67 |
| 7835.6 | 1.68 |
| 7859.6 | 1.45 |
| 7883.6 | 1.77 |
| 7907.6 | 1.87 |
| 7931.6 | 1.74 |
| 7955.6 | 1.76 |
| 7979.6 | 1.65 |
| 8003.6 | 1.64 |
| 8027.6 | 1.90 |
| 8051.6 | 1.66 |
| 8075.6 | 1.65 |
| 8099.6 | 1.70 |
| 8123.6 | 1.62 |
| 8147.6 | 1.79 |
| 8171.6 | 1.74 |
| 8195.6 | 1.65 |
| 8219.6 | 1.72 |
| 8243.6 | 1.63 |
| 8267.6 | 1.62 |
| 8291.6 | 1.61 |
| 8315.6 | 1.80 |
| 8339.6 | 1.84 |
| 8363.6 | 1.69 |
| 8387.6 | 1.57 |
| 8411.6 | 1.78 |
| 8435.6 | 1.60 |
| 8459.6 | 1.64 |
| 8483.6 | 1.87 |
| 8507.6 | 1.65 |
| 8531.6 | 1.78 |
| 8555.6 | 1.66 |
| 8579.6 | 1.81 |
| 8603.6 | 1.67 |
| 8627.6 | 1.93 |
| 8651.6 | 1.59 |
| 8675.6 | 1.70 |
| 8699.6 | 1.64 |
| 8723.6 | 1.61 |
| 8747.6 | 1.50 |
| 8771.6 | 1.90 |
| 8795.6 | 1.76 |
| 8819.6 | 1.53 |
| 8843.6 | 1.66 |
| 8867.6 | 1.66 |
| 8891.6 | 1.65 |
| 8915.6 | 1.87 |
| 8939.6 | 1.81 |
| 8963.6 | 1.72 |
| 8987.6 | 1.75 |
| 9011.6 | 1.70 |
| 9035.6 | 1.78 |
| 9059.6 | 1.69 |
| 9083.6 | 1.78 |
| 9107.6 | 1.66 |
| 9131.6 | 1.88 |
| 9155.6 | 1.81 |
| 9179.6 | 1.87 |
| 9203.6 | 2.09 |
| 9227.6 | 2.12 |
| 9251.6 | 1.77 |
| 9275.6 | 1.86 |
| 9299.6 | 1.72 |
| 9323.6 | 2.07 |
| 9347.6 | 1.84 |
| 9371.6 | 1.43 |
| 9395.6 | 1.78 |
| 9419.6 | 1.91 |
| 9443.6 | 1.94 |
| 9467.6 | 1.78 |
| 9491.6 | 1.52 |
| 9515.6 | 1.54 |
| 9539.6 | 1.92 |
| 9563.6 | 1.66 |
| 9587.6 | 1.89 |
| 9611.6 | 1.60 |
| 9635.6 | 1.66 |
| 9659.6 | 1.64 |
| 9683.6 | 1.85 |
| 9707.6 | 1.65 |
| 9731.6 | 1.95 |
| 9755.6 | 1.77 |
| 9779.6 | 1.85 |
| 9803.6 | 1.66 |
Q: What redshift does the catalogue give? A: 0.40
